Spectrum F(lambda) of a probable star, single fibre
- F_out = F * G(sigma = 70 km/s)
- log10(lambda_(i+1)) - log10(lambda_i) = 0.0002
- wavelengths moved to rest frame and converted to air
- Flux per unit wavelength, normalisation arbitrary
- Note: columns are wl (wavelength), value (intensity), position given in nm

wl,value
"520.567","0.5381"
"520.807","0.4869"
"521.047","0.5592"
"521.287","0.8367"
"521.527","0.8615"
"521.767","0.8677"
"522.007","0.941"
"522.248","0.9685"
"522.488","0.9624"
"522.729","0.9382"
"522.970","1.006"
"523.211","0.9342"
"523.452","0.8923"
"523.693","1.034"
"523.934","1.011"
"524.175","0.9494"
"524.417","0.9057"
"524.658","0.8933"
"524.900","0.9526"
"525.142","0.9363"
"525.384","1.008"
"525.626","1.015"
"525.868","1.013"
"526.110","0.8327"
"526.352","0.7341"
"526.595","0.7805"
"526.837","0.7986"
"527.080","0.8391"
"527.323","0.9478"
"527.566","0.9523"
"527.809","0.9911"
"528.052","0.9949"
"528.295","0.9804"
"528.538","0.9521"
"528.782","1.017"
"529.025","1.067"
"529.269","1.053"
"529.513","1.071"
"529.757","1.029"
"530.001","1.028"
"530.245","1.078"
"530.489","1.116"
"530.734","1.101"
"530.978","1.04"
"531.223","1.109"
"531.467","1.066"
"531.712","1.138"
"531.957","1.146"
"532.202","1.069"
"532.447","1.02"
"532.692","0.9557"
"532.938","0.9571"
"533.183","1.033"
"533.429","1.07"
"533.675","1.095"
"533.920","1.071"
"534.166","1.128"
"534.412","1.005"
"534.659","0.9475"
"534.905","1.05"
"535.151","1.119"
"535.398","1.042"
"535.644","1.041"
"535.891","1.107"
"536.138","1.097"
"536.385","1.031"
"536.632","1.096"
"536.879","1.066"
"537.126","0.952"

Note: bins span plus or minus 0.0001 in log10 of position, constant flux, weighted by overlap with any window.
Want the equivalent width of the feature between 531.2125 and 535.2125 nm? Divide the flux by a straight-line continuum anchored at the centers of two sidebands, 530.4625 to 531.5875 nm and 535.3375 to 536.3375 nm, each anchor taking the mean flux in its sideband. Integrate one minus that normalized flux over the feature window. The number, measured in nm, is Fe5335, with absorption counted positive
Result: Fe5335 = 0.08 nm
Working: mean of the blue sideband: 1.08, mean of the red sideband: 1.07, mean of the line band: 1.06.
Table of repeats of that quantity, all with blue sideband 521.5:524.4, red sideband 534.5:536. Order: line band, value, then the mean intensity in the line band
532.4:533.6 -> 0.02 nm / 1.01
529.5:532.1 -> -0.18 nm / 1.08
